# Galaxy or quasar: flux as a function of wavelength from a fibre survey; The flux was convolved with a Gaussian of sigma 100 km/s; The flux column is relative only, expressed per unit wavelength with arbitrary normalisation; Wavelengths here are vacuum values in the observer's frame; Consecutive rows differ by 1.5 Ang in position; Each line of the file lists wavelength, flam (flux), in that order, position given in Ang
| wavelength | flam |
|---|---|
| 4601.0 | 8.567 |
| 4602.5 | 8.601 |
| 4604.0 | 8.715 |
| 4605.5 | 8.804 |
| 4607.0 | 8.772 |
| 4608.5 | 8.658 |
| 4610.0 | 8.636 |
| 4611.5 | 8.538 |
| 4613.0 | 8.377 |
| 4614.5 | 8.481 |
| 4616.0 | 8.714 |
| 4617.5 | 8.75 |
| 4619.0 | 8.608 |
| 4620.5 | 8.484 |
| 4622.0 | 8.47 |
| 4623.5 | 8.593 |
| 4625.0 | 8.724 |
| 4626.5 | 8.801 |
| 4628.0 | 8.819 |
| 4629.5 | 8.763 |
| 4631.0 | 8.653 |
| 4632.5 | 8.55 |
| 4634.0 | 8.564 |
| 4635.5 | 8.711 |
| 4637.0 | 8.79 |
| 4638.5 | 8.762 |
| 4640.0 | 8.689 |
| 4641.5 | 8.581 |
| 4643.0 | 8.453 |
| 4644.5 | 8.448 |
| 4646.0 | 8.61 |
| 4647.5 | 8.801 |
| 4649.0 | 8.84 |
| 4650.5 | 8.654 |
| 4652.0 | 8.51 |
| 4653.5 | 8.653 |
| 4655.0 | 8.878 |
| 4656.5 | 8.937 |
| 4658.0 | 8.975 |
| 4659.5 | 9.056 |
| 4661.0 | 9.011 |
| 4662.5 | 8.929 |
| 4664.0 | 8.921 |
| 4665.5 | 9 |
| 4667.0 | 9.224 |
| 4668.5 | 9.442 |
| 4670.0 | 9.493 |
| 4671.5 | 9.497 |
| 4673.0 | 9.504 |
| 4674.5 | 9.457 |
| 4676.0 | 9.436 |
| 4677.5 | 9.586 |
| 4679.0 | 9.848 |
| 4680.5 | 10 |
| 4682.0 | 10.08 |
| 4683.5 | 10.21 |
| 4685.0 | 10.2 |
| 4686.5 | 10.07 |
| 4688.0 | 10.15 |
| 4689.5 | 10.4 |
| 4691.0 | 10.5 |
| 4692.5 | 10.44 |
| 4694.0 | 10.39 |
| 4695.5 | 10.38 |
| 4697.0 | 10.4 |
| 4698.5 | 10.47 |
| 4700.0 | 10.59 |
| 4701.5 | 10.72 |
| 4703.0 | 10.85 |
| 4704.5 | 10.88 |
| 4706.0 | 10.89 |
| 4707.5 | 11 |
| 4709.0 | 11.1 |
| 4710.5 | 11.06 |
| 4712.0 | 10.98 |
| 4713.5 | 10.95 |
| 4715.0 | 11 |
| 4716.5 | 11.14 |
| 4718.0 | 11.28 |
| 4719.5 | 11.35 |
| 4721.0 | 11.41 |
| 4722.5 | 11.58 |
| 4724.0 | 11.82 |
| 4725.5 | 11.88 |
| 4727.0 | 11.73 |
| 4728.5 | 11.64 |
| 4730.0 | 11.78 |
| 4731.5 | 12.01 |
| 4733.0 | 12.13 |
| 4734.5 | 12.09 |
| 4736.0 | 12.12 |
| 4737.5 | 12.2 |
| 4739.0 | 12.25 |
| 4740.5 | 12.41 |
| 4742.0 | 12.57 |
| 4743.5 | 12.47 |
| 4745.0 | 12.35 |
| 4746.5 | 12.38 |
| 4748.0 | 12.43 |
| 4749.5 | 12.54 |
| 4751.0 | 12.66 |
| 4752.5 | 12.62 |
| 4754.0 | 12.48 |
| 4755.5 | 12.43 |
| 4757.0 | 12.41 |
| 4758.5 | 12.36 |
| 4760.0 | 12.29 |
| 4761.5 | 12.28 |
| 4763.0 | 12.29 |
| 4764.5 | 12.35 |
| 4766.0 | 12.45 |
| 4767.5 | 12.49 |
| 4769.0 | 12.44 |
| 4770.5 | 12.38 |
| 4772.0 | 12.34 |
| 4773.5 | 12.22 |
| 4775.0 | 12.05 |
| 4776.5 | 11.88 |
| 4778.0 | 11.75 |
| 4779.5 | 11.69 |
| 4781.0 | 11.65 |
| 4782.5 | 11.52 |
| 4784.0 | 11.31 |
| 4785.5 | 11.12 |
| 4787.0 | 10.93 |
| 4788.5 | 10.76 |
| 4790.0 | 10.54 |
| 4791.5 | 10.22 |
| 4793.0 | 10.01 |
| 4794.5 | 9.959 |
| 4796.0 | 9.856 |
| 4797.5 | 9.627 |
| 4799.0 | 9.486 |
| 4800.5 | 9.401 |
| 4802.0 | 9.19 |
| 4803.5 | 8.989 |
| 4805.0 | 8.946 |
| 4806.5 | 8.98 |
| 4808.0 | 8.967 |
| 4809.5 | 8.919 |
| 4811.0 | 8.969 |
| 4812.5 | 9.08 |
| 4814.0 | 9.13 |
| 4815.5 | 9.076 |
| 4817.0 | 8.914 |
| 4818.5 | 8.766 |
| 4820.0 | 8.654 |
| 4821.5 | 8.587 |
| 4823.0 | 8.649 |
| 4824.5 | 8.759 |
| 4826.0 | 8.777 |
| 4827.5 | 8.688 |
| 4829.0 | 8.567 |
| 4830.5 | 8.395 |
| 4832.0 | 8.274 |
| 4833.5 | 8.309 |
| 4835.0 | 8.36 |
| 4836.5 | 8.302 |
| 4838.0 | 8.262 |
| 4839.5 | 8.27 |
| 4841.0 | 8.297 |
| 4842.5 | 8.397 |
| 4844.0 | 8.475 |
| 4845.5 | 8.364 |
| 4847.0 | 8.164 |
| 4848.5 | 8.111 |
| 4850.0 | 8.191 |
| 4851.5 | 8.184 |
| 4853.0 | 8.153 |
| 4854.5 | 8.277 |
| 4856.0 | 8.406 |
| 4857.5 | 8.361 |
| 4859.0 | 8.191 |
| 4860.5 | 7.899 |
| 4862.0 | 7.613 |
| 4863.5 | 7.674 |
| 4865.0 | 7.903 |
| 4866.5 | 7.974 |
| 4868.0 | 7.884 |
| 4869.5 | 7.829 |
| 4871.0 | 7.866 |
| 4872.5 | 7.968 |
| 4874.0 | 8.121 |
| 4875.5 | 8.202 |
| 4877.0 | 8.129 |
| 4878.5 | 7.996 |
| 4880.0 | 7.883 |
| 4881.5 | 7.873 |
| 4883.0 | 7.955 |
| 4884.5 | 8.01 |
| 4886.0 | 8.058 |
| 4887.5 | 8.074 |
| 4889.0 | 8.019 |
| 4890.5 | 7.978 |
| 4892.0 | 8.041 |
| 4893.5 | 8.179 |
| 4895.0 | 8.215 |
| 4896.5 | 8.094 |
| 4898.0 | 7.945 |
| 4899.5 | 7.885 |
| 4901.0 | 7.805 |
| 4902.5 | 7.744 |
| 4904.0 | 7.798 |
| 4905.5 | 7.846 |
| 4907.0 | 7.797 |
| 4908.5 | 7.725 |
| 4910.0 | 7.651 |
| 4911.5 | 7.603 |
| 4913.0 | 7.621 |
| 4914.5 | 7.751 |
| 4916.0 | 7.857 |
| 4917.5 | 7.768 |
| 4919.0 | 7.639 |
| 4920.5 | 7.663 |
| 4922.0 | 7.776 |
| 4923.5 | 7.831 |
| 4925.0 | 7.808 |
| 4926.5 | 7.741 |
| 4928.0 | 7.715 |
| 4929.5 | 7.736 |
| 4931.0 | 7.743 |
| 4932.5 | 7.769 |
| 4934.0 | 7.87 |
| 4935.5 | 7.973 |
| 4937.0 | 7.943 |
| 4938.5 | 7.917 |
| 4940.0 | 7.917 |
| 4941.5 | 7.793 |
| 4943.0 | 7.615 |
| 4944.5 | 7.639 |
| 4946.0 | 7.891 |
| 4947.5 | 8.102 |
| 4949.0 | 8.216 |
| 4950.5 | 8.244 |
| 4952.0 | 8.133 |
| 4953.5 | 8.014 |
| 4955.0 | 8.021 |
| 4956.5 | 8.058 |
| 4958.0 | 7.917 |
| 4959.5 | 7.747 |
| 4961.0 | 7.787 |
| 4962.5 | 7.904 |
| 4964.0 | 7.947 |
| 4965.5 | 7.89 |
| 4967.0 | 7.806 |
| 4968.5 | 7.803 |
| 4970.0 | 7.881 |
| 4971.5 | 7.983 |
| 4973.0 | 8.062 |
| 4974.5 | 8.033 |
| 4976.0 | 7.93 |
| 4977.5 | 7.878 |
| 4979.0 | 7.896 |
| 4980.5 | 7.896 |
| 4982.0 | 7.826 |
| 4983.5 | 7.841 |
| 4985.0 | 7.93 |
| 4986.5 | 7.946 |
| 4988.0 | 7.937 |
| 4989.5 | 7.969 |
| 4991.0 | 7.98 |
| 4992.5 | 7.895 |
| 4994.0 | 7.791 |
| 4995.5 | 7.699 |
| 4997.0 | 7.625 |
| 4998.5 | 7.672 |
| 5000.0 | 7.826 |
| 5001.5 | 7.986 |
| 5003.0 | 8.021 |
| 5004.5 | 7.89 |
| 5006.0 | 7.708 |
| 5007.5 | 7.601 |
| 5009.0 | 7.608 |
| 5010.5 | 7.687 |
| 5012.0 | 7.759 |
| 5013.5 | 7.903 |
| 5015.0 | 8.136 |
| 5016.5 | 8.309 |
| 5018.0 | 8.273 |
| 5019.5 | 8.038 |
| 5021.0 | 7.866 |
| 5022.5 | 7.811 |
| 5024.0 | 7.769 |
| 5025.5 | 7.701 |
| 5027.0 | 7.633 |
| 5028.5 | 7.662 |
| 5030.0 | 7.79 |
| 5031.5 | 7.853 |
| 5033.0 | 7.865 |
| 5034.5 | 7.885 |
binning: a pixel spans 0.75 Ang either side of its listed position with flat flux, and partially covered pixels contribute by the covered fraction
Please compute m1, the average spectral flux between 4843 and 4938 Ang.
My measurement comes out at 7.94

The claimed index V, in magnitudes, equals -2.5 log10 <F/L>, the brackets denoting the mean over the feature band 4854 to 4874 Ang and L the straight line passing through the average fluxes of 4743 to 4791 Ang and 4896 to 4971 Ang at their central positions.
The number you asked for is 0.20 mag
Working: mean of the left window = 12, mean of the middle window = 7.99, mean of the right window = 7.85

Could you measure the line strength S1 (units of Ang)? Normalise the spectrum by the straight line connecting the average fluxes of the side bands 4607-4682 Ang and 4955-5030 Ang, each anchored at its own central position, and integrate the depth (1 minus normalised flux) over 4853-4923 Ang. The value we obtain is 2.1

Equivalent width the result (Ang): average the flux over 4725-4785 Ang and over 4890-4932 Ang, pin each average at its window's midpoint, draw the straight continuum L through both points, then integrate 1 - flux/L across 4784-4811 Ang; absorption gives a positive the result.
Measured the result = 3.0 Ang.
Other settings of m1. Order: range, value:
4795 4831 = 8.98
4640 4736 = 10.2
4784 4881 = 8.72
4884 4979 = 7.89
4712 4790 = 12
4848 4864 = 8.1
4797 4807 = 9.23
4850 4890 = 8.02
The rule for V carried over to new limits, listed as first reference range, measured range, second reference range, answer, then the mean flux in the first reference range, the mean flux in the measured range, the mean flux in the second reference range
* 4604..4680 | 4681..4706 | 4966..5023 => -0.20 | 8.85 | 10.4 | 7.89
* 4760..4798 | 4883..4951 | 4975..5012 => 0.16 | 11.5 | 7.87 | 7.83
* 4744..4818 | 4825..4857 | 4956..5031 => 0.21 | 11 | 8.35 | 7.87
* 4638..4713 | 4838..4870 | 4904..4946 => 0.02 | 9.69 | 8.13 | 7.77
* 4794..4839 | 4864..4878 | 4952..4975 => 0.07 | 8.89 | 7.98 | 7.93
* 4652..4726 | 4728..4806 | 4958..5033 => -0.20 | 10.2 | 11.6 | 7.87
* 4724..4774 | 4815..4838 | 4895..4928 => 0.18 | 12.3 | 8.59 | 7.79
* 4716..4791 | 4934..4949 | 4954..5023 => 0.11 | 12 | 7.88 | 7.89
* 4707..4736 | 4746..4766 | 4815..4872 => -0.17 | 11.5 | 12.4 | 8.31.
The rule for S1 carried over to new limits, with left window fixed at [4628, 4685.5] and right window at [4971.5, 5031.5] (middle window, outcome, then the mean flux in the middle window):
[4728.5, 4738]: -3.5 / 12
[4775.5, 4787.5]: -4.0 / 11.5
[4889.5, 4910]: 0.8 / 7.92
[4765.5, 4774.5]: -3.8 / 12.4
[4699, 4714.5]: -3.5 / 10.9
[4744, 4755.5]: -4.9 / 12.5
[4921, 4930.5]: 0.4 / 7.76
